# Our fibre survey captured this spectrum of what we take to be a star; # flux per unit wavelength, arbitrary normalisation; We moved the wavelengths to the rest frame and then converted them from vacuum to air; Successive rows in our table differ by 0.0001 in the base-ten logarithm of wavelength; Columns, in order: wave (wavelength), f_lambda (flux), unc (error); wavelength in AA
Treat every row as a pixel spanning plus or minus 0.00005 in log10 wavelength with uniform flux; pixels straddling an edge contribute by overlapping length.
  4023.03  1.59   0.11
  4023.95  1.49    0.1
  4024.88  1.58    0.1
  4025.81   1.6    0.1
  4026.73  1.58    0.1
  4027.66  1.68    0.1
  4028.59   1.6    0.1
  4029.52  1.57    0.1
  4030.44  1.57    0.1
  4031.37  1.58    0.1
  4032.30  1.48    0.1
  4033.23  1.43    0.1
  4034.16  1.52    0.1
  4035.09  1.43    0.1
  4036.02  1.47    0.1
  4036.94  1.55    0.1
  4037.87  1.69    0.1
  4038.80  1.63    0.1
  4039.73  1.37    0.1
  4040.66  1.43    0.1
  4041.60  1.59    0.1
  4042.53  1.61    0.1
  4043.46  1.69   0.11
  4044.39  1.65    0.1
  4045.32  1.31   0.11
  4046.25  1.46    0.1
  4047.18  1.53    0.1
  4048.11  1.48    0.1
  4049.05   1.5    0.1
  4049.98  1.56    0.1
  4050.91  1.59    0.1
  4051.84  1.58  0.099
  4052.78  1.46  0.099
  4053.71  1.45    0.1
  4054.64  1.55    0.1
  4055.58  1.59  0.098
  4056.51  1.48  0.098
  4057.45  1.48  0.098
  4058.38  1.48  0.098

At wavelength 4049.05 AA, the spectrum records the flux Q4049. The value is 1.5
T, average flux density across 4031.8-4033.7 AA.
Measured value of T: 1.45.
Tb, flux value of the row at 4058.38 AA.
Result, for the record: 1.48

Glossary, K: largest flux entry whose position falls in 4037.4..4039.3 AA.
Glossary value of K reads 1.69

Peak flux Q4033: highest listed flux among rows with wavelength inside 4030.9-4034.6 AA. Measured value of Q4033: 1.58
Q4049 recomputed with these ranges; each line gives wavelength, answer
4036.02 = 1.47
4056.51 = 1.48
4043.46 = 1.69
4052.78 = 1.46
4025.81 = 1.6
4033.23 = 1.43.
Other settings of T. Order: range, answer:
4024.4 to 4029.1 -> 1.6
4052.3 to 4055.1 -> 1.49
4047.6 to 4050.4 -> 1.51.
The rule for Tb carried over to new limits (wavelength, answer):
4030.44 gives 1.57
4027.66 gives 1.68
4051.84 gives 1.58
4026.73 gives 1.58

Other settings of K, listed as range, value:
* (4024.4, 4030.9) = 1.68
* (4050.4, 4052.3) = 1.59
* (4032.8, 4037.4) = 1.55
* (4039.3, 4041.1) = 1.43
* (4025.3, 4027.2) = 1.6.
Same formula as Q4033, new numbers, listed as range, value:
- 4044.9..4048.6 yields 1.53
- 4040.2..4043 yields 1.61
